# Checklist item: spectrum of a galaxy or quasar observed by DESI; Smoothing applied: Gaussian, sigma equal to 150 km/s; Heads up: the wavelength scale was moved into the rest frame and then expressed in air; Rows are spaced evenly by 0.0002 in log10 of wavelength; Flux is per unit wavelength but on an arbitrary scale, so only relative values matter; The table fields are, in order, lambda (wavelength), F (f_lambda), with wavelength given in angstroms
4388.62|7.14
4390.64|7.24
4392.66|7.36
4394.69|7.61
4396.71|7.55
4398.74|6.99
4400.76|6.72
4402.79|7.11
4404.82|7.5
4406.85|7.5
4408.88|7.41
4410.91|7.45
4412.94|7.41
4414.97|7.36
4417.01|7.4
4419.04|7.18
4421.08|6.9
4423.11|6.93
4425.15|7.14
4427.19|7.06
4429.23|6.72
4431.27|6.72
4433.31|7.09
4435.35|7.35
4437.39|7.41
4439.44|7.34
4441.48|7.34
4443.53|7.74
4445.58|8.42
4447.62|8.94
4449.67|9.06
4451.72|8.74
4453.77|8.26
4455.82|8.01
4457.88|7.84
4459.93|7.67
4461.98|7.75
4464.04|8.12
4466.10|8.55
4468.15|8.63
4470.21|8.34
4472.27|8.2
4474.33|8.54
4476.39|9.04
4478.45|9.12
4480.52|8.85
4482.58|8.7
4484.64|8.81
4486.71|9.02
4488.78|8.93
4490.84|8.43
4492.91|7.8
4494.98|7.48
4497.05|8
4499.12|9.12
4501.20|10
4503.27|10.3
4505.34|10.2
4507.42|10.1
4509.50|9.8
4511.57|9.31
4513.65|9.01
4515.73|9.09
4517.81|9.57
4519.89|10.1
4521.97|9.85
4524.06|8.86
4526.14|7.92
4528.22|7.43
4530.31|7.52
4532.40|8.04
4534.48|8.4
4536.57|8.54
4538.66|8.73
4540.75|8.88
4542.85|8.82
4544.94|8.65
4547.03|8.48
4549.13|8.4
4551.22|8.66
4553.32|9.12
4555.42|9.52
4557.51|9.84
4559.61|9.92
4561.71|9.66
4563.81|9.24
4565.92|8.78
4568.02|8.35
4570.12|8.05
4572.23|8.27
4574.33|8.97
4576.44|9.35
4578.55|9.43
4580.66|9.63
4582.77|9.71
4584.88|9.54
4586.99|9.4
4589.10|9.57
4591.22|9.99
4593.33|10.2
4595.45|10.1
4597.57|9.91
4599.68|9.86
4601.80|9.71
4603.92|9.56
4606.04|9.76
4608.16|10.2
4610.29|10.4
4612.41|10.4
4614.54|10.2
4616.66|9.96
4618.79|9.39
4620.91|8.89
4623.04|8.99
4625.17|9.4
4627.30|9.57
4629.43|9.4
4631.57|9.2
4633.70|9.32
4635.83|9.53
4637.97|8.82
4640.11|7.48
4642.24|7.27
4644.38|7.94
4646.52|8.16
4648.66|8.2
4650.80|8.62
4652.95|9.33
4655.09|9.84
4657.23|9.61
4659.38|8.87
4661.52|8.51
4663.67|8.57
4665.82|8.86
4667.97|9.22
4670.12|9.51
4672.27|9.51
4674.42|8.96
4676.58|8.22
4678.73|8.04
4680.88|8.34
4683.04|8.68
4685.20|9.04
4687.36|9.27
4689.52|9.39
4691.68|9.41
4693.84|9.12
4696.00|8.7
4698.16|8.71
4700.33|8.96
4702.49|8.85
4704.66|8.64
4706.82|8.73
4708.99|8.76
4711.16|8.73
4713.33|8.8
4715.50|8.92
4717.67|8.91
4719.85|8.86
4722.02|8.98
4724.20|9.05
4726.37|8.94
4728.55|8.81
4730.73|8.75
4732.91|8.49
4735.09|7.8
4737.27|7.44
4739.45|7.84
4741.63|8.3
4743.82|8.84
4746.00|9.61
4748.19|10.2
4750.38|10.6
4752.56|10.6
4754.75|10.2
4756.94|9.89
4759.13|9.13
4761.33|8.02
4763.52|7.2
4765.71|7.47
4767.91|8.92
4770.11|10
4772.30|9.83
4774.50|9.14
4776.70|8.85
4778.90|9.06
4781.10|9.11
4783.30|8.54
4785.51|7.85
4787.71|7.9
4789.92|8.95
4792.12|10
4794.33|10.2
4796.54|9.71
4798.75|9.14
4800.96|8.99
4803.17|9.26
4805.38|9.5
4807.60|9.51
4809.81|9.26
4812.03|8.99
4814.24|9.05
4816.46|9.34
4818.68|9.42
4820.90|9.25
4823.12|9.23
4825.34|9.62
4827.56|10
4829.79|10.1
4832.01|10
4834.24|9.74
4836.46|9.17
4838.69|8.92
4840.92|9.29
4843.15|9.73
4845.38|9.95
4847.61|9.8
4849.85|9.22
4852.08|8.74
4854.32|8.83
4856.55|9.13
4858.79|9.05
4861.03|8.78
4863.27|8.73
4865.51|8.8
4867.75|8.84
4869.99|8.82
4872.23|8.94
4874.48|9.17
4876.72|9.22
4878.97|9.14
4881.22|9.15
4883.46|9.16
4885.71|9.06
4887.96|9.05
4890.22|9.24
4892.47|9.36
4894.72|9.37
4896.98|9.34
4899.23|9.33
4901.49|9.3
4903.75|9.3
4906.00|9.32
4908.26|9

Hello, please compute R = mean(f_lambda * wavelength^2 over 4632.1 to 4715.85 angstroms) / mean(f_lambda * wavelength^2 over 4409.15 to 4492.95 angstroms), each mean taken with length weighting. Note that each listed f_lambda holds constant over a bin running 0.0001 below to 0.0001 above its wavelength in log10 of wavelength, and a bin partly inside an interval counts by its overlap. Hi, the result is 1.22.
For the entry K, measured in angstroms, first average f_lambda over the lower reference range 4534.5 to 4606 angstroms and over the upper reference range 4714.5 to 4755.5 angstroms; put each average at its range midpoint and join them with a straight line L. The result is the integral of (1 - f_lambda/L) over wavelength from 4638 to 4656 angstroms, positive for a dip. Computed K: 1.5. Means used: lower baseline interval 9.23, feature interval 8.37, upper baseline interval 9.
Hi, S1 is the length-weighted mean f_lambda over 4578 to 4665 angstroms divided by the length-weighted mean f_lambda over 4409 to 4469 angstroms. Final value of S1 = 1.22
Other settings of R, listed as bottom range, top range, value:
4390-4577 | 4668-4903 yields 1.24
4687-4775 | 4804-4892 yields 1.09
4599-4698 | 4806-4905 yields 1.11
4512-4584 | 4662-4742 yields 1.05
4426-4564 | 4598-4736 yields 1.13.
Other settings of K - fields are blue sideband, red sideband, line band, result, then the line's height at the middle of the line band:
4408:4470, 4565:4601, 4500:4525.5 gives -3.32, 8.54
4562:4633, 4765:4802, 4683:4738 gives 2.51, 9.23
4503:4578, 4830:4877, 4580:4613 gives -3.10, 9.02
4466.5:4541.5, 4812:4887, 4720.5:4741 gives 1.47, 9.11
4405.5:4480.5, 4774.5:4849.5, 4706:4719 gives 0.14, 8.91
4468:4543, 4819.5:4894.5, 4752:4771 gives 0.31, 9.14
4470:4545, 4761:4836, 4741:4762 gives -1.11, 9.12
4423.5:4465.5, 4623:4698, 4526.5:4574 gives -2.26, 8.29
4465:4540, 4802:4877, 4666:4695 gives 0.31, 9.07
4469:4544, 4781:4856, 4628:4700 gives 1.90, 9.08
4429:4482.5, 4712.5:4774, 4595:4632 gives -4.99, 8.57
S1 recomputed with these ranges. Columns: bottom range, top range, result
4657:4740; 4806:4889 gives 1.05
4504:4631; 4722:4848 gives 0.99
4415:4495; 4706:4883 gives 1.14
